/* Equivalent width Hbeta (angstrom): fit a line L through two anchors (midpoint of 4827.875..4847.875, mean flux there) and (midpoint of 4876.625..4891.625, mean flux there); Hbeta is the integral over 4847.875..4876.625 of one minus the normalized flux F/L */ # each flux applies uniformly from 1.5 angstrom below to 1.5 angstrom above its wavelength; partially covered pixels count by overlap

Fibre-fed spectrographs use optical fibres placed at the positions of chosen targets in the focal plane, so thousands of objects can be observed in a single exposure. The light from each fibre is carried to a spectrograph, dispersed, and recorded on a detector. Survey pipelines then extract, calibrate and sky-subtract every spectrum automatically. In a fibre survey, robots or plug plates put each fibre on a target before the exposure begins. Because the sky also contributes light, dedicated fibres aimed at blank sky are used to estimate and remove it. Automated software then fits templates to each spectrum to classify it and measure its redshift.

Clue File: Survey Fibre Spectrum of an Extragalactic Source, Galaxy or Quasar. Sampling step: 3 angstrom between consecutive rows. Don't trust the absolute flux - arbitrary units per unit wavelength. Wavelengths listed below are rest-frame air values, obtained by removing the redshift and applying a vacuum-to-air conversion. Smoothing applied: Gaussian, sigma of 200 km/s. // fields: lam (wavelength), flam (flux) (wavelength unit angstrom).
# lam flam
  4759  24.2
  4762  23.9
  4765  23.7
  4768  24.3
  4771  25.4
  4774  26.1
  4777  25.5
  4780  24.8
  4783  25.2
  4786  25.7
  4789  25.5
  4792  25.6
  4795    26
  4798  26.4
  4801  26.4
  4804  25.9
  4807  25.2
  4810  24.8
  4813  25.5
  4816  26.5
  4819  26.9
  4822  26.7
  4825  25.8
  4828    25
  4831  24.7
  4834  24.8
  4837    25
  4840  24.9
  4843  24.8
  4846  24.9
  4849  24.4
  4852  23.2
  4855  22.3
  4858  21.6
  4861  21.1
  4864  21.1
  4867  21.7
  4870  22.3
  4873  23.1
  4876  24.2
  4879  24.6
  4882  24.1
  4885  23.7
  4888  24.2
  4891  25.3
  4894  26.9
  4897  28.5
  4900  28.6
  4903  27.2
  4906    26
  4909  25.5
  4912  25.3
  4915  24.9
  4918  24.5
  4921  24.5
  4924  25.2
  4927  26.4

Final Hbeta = 2.51 angstrom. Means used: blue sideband 24.9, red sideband 24.3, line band 22.4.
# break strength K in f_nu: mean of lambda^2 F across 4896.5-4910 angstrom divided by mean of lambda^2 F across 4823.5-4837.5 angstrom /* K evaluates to 1.1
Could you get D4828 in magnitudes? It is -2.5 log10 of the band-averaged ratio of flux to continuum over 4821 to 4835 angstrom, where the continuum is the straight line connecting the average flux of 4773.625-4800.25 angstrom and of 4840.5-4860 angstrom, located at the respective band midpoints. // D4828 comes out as -0.048 mag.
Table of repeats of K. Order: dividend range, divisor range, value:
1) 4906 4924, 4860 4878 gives 1.14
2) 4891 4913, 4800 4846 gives 1.09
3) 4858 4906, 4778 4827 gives 0.98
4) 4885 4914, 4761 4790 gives 1.10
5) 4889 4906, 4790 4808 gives 1.09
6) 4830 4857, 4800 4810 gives 0.96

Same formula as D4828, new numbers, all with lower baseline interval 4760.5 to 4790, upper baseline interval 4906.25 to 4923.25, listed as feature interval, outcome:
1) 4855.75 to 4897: 0.07 mag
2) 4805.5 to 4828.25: -0.04 mag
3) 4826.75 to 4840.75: 0.01 mag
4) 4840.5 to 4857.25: 0.05 mag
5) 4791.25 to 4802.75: -0.05 mag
